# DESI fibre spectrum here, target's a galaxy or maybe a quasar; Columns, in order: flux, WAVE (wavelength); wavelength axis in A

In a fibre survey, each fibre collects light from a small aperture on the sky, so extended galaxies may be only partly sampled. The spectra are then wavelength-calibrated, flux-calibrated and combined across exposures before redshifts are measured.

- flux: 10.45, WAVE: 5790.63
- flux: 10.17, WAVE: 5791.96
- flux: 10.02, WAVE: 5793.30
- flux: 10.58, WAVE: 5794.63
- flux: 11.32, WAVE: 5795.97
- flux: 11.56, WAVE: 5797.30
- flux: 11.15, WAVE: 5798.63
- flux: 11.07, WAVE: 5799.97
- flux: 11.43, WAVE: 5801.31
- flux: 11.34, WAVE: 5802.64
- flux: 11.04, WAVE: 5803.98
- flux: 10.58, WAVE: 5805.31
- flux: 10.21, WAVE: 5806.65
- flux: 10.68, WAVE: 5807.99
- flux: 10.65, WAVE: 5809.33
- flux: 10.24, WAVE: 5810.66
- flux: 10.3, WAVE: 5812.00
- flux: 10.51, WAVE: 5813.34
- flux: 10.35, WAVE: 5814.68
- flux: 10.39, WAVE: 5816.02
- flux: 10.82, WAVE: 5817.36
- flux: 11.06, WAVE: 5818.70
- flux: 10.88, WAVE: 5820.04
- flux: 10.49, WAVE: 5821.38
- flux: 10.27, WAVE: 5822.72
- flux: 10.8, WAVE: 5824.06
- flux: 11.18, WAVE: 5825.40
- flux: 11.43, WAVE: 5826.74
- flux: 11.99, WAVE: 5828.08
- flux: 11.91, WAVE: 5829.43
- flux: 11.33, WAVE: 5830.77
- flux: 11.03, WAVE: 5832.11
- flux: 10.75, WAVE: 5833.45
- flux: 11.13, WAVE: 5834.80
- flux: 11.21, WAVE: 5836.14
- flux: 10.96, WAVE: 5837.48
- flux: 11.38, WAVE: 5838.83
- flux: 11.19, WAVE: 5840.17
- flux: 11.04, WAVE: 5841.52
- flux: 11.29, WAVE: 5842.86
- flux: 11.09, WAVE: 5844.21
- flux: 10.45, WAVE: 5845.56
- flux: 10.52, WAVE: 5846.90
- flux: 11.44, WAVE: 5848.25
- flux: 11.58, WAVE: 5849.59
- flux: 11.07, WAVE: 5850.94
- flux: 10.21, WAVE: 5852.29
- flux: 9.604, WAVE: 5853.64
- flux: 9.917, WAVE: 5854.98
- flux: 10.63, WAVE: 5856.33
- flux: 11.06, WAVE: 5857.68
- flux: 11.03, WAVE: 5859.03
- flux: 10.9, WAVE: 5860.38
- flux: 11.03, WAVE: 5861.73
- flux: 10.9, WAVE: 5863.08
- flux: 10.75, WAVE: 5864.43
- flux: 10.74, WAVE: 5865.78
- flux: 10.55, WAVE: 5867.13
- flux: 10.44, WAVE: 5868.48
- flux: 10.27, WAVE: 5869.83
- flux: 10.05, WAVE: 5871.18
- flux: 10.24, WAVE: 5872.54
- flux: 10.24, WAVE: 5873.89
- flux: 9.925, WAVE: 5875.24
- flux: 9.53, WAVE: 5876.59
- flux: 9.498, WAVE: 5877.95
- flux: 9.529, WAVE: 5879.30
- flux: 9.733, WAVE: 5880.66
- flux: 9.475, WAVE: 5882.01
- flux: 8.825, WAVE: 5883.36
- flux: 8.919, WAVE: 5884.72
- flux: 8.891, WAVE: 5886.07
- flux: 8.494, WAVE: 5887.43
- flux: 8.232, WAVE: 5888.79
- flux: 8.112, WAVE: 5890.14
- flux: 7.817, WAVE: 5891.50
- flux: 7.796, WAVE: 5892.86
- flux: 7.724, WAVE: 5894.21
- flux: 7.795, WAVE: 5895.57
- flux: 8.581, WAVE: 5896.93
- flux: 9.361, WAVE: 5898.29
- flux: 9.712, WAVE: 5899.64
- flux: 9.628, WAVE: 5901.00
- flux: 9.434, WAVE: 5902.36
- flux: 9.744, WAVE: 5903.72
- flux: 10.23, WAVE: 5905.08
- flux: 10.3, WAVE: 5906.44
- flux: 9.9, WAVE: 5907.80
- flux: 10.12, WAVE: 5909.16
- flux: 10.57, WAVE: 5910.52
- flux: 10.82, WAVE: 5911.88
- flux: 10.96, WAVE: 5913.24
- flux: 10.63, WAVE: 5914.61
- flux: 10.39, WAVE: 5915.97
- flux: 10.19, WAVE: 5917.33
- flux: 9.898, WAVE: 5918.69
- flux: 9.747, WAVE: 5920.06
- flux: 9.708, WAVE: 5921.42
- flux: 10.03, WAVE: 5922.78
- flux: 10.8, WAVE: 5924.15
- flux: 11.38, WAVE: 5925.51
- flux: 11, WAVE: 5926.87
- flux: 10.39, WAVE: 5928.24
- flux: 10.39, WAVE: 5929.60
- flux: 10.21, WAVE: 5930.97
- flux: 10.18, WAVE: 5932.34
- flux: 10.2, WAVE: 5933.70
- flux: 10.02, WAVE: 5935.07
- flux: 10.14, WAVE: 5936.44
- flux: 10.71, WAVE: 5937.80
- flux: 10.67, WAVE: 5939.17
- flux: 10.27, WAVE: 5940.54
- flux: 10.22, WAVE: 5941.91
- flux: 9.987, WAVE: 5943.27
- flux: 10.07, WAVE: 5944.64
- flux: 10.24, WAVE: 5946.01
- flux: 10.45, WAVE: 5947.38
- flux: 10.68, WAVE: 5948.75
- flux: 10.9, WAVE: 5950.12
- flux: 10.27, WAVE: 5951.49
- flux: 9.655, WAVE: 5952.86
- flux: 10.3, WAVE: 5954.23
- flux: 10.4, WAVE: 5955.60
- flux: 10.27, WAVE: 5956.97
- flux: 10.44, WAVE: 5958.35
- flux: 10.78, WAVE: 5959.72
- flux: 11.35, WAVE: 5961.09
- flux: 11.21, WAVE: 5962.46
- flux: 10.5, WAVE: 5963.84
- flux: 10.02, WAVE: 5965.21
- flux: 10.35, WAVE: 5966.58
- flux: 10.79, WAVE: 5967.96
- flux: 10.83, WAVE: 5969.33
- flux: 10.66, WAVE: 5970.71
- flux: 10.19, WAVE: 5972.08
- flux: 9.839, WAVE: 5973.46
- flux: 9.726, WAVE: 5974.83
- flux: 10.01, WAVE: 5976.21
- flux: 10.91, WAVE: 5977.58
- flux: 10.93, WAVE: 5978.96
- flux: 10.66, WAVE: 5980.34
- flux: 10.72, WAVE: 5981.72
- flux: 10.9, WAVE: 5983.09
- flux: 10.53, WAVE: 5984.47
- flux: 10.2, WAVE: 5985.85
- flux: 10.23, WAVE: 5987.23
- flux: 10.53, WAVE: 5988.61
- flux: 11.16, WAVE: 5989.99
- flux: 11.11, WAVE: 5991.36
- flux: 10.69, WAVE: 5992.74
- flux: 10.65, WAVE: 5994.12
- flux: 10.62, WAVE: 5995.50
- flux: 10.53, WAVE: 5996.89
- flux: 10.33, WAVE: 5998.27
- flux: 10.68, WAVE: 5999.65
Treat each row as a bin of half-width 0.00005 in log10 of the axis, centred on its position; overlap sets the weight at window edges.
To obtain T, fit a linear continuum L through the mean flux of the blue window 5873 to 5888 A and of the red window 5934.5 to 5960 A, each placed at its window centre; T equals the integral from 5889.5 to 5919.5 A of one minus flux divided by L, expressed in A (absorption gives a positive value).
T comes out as 0.6 A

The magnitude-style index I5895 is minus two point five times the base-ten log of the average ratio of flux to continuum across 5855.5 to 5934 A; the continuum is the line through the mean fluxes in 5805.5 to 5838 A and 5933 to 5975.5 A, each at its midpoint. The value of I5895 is 0.08 mag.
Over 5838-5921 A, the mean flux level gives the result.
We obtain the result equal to 10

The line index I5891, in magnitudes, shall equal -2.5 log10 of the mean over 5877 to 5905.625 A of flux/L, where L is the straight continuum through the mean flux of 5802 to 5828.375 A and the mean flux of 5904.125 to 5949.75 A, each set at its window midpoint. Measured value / 0.17 mag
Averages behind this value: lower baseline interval 10.7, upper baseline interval 10.3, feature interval 8.93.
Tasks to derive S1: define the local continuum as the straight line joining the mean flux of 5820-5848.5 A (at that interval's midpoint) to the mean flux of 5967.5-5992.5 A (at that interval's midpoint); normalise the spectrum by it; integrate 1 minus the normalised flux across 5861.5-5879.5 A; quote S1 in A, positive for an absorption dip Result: 1.1 A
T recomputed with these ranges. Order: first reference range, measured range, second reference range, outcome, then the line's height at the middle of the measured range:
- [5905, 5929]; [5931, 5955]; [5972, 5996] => 0.4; 10.5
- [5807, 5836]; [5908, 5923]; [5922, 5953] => 0.3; 10.5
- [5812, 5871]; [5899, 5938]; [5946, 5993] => 1.5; 10.7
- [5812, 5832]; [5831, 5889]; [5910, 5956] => 1.9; 10.7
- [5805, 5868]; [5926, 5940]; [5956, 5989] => 0.3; 10.6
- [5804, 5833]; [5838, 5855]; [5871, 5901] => -1.3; 10.1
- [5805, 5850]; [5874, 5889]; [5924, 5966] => 2.0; 10.7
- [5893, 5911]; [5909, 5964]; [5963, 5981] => -2.9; 9.91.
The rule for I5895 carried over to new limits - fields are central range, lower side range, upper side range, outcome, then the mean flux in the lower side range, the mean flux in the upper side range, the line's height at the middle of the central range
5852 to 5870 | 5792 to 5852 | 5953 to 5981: 0.023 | 10.9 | 10.5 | 10.8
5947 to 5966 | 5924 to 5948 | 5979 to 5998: -0.002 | 10.4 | 10.7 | 10.5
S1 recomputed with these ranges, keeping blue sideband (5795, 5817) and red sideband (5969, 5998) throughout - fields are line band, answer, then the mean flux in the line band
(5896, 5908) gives 1.2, 9.61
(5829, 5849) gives -0.7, 11.1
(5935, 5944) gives 0.3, 10.3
